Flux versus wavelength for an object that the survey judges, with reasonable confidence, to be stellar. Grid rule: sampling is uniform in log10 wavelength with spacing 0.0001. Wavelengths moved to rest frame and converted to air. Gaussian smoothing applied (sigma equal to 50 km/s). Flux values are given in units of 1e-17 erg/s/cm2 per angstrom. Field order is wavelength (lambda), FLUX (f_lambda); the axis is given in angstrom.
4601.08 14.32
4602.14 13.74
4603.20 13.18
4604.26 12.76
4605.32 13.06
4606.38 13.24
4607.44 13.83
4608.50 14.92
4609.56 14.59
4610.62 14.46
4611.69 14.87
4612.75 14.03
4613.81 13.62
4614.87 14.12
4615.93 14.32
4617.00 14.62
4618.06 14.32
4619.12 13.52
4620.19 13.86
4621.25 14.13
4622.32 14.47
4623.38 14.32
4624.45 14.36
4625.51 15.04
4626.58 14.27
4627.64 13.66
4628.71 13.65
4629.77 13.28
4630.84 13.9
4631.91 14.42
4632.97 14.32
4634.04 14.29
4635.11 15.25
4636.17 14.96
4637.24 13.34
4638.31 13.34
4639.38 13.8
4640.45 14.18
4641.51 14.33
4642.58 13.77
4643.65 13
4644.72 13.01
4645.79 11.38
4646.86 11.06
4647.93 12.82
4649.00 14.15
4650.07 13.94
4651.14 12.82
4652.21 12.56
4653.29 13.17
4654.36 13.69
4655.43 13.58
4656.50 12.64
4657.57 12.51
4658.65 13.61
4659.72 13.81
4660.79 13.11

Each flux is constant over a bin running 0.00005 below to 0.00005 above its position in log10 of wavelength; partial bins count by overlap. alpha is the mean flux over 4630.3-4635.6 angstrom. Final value 14.4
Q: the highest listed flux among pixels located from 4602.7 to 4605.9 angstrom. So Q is 13.18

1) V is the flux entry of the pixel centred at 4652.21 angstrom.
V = 12.56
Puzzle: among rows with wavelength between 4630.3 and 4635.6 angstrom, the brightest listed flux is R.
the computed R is 15.25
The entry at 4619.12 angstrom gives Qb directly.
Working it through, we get 13.52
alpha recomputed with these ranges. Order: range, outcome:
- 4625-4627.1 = 14.6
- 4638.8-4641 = 14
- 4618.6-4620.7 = 13.6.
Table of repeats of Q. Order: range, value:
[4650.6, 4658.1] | 13.69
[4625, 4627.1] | 15.04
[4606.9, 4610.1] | 14.92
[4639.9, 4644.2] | 14.33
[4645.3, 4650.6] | 14.15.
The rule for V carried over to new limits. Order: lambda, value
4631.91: 14.42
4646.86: 11.06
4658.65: 13.61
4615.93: 14.32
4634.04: 14.29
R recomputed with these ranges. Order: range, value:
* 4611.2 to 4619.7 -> 14.87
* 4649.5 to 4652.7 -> 13.94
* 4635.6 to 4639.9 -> 14.96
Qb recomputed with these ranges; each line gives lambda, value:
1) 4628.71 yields 13.65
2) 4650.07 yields 13.94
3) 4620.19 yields 13.86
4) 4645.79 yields 11.38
